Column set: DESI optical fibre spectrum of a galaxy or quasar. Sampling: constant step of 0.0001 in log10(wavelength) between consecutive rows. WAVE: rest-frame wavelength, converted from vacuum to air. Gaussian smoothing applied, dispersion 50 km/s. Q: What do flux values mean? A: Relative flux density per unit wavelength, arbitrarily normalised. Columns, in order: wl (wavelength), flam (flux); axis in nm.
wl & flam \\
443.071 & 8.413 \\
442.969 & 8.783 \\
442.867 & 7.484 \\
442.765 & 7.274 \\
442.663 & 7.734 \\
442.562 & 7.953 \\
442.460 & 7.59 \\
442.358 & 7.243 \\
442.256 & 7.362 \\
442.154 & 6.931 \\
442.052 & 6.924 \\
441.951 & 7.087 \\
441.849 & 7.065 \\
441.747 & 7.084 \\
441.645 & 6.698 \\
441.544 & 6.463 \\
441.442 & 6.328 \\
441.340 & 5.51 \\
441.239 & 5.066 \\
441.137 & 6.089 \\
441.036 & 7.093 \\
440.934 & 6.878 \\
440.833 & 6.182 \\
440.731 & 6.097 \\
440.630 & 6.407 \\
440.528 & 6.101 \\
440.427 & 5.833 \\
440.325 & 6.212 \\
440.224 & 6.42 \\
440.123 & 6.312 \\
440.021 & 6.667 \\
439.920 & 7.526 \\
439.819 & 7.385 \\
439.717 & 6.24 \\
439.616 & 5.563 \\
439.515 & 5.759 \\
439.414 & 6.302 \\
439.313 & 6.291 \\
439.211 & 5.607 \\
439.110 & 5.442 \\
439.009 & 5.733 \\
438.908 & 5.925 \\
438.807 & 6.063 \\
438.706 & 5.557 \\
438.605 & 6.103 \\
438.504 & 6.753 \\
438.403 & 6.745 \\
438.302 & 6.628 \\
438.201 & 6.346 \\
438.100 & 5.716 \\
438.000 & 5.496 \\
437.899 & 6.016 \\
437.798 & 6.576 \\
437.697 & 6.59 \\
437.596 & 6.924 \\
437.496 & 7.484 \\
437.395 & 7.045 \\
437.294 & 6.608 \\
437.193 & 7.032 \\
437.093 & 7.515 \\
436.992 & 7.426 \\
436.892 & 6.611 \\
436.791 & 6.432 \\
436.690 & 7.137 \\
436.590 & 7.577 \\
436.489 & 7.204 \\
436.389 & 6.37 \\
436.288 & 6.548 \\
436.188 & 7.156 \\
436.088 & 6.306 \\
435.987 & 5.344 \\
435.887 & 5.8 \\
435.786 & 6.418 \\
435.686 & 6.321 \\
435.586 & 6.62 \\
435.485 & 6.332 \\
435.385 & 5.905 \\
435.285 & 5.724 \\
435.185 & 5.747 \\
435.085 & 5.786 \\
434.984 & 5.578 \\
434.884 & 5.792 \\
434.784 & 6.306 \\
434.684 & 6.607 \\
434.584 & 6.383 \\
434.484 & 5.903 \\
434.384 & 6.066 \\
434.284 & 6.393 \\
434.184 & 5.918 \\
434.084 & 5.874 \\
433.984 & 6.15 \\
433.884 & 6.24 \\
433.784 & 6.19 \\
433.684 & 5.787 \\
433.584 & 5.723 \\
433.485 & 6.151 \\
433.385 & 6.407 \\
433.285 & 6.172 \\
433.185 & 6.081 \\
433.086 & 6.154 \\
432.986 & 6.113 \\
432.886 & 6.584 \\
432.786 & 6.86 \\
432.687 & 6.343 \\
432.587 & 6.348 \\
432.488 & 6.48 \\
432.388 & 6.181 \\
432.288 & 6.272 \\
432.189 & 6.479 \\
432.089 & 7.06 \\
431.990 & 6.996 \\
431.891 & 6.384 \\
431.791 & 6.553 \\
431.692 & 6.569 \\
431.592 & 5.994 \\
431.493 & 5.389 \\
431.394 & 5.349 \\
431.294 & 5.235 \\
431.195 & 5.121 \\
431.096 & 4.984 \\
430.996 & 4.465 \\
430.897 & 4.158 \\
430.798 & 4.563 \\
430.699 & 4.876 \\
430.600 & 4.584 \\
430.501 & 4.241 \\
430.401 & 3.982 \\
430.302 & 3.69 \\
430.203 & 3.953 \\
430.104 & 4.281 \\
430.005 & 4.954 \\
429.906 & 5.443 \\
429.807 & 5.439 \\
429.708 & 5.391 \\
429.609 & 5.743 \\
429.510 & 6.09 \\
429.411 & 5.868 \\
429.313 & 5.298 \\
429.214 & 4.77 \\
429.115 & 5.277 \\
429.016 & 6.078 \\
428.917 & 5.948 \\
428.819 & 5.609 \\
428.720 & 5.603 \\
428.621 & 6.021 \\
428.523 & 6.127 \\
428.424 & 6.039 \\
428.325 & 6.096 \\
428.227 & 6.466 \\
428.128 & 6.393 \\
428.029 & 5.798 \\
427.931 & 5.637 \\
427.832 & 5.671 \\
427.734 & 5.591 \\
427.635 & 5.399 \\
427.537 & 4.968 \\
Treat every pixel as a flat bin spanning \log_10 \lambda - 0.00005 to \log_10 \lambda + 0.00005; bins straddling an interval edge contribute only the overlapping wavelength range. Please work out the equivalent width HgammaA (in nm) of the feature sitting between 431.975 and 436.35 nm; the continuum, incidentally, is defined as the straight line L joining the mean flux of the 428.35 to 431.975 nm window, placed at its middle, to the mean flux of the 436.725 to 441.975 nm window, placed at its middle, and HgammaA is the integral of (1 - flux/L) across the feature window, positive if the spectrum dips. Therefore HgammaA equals -0.33 nm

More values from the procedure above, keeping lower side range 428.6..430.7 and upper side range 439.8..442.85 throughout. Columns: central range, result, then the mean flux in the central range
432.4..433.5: -0.15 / 6.33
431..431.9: -0.04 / 5.63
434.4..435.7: -0.04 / 6.07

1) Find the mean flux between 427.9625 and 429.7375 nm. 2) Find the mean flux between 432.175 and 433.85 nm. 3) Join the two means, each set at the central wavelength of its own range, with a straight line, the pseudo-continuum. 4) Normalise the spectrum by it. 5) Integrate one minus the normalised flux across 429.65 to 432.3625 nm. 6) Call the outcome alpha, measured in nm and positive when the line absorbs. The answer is 0.34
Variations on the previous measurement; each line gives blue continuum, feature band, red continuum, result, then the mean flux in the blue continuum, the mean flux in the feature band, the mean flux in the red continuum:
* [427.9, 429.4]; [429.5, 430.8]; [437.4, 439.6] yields 0.24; 5.82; 4.77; 6.2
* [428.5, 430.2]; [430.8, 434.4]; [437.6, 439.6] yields -0.20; 5.48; 6.01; 6.1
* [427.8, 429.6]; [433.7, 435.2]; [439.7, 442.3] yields 0.02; 5.82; 6.06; 6.54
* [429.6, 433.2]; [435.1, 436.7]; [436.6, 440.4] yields -0.07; 5.54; 6.38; 6.45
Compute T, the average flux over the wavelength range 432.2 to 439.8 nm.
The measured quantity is 6.3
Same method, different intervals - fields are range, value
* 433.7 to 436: 6.07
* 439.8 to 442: 6.46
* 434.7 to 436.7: 6.29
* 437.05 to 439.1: 6.42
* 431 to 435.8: 6.11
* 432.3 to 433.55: 6.31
